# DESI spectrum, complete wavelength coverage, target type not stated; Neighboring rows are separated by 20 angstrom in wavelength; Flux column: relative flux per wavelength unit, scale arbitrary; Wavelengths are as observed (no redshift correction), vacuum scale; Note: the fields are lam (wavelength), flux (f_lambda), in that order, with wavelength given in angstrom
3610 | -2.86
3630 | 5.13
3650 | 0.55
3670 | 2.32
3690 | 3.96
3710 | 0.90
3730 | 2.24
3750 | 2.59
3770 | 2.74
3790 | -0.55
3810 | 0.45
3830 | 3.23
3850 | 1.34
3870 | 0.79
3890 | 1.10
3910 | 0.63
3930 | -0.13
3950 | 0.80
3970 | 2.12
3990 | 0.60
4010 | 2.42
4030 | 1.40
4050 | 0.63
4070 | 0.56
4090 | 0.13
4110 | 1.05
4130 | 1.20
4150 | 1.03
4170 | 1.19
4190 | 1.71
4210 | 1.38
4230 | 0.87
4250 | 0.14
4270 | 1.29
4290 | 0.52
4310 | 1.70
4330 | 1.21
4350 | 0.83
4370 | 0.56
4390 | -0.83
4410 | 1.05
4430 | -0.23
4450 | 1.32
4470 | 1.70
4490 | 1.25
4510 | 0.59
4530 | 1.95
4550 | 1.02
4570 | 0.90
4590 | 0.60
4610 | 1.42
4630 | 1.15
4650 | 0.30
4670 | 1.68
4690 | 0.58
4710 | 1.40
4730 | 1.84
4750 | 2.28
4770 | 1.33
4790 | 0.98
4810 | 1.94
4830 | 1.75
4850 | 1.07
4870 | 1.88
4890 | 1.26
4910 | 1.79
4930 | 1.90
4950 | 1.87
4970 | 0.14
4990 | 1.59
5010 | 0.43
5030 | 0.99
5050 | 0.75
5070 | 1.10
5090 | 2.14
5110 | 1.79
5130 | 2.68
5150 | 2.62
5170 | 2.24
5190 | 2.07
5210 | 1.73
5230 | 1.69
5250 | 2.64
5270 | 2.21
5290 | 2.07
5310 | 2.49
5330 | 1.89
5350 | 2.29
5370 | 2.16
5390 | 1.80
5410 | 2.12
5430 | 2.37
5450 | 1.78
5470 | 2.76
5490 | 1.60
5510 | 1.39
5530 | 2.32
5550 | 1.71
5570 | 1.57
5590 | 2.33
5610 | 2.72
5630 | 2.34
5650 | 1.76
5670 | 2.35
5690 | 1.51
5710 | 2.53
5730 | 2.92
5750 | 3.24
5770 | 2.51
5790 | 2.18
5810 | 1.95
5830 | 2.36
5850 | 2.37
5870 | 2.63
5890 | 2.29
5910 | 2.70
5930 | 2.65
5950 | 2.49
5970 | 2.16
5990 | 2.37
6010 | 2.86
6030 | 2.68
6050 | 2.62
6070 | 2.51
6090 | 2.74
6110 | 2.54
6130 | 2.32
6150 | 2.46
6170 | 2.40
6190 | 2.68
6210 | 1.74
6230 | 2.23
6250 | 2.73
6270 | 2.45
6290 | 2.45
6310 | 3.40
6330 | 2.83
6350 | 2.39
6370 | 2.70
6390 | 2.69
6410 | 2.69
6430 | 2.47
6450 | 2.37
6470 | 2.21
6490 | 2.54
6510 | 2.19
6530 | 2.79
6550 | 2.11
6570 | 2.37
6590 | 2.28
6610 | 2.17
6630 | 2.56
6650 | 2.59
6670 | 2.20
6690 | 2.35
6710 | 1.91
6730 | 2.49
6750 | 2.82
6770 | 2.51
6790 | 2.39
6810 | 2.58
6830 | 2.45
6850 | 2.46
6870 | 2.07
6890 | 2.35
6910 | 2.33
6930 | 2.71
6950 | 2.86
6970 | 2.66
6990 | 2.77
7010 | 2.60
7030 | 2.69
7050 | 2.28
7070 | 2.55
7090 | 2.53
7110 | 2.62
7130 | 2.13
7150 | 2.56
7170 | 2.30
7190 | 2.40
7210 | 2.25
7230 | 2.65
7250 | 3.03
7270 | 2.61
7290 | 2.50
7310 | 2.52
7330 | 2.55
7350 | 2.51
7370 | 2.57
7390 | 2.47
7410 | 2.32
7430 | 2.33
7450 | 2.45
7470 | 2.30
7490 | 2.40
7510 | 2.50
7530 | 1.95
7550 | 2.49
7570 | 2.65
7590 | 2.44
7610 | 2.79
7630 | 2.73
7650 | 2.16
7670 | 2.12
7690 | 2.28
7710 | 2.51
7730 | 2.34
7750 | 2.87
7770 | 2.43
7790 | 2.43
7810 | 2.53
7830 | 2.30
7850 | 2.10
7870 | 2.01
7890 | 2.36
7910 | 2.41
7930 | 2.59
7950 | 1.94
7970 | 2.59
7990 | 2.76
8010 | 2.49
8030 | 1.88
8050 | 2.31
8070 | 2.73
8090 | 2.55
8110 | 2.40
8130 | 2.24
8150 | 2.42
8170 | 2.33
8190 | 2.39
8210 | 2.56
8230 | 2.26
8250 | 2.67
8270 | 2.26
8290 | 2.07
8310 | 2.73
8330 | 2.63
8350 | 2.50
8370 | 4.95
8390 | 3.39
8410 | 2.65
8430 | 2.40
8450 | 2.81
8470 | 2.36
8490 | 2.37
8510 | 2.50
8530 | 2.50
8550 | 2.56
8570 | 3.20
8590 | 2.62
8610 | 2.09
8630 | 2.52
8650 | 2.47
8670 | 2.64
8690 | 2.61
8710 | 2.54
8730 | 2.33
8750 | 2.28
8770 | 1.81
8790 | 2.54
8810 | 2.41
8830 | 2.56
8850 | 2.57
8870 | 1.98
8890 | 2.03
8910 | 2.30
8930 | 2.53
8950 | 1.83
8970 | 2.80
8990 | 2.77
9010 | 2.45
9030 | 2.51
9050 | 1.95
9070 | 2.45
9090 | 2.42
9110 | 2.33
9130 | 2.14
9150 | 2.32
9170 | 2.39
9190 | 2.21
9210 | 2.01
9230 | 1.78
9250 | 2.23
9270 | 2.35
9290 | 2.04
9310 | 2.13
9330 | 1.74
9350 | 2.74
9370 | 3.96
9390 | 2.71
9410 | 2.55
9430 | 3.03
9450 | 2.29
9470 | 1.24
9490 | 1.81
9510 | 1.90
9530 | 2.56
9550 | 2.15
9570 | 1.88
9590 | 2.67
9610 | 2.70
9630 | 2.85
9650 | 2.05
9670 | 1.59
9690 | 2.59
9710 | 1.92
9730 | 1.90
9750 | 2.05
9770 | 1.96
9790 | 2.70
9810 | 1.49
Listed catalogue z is 0.274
